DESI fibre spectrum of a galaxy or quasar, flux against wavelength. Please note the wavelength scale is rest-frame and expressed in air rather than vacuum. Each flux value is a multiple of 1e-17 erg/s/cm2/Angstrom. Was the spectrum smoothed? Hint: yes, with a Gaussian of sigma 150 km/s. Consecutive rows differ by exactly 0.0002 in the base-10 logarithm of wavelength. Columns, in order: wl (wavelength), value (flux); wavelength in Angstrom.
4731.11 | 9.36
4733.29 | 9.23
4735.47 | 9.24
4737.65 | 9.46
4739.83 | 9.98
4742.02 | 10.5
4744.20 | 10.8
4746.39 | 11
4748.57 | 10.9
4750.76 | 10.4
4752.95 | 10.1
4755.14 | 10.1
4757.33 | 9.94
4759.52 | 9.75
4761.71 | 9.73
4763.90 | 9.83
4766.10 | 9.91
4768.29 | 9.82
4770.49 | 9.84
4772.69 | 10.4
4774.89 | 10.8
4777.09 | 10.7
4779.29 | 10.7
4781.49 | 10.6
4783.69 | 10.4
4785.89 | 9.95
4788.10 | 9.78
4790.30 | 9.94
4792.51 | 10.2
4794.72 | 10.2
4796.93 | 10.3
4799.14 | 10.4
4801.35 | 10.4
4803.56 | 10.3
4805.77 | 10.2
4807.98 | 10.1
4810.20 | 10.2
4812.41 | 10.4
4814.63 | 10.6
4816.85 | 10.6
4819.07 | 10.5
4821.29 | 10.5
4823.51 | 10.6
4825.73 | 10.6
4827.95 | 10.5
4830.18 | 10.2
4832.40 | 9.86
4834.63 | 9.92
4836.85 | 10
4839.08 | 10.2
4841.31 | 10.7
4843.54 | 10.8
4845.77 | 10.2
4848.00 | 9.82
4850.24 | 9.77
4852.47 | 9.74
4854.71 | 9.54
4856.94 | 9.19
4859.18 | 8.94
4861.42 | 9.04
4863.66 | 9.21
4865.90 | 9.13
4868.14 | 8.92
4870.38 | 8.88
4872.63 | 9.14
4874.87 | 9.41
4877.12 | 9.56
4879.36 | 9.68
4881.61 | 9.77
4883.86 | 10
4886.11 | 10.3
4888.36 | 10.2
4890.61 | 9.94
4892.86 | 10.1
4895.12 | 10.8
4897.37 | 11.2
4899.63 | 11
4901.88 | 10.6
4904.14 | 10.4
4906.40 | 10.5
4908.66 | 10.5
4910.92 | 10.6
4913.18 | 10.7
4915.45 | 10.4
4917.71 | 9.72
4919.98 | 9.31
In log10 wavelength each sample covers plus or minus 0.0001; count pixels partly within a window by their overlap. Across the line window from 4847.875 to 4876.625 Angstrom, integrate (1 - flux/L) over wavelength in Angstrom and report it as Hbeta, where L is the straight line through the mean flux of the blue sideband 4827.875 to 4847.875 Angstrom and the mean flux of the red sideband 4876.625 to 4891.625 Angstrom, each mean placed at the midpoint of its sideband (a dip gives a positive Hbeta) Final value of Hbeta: 2.3 Angstrom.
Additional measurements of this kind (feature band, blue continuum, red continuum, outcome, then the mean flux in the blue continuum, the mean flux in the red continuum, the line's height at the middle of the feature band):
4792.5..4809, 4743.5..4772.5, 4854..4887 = -0.7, 10.2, 9.37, 9.86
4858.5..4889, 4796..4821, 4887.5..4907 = 3.1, 10.4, 10.5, 10.5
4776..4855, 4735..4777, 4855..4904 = -2.3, 10.2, 9.77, 9.97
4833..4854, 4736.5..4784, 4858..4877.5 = -1.6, 10.3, 9.12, 9.37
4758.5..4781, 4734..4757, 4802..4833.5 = 0.2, 10.2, 10.4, 10.3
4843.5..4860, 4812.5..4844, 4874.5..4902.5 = 1.0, 10.4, 10.2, 10.3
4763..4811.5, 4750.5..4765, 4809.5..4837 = -0.4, 9.96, 10.4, 10.1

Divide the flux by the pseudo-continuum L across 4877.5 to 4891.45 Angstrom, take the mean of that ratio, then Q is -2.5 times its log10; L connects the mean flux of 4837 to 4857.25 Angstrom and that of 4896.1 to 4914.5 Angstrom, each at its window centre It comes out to 0.05 mag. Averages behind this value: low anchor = 10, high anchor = 10.7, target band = 9.96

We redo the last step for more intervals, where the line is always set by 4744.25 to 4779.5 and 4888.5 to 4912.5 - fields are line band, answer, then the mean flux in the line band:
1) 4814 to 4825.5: -0.02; 10.6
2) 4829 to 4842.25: 0.03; 10.1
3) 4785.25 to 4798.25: 0.03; 10.1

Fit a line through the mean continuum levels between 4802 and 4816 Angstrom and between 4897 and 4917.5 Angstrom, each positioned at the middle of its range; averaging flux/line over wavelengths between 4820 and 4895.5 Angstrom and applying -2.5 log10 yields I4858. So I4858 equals 0.06 mag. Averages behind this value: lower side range 10.3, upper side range 10.6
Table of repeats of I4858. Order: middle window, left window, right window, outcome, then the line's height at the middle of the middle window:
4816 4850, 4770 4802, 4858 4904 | -0.03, 10.1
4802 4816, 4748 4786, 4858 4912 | -0.02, 10.1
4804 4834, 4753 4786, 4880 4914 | -0.01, 10.3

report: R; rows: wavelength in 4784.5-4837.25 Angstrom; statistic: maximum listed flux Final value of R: 10.6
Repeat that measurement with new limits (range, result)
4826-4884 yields 10.8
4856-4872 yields 9.21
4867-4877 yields 9.41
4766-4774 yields 10.4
